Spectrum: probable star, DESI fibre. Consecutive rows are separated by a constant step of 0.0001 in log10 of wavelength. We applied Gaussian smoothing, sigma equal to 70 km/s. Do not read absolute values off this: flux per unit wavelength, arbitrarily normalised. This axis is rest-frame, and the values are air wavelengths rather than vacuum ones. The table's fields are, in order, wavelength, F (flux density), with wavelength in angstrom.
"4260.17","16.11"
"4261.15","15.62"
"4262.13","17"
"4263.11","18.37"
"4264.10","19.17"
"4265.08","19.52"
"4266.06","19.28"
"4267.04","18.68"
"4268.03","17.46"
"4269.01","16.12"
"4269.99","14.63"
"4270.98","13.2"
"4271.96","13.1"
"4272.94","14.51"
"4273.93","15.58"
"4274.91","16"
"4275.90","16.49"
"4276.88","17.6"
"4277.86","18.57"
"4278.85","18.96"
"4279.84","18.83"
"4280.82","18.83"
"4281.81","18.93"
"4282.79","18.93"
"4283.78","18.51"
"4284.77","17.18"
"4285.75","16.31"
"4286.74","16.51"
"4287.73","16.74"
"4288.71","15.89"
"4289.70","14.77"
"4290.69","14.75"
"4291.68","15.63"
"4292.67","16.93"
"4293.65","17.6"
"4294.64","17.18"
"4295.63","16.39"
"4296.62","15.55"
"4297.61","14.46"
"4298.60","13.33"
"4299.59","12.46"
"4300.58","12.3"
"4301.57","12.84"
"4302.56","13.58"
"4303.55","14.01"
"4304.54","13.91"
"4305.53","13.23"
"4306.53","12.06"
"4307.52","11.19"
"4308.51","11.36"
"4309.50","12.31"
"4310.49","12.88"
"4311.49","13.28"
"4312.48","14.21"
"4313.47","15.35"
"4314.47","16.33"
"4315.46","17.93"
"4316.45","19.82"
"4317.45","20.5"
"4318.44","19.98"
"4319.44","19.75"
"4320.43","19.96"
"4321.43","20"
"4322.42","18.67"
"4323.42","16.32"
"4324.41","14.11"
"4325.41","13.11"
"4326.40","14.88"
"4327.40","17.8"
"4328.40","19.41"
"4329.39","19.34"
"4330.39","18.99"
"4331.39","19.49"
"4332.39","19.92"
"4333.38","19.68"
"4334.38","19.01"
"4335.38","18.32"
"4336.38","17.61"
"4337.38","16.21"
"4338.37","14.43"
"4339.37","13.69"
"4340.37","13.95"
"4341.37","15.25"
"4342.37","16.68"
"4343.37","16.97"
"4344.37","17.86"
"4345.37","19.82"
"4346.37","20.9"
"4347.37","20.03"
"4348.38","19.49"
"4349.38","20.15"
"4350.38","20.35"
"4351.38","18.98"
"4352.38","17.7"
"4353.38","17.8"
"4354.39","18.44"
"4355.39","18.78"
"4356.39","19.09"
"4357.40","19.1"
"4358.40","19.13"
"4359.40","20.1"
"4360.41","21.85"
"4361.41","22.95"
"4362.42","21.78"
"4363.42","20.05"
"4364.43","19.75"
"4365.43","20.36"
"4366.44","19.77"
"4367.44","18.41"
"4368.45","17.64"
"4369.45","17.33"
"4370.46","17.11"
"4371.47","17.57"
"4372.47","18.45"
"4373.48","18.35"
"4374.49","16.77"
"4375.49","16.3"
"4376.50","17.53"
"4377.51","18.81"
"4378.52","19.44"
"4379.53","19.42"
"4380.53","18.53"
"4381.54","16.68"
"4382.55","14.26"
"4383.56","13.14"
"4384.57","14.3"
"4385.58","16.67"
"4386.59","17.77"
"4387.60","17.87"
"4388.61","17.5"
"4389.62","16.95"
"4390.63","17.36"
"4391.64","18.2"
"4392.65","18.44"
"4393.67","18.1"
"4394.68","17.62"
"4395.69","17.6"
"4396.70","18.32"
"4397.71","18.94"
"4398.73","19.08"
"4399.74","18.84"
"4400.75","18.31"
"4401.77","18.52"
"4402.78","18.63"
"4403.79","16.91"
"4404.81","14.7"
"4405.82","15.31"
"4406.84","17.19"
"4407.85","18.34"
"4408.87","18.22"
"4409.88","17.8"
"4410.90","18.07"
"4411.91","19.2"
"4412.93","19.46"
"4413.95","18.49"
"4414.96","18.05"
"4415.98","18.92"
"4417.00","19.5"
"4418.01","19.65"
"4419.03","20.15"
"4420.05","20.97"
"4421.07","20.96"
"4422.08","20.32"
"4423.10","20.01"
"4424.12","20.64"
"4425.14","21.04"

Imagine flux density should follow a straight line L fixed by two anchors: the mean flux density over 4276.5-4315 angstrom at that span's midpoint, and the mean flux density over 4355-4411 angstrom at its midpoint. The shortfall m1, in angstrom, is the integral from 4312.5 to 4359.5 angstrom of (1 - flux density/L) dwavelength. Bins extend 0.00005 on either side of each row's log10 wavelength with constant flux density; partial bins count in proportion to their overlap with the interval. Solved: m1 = -4.0 angstrom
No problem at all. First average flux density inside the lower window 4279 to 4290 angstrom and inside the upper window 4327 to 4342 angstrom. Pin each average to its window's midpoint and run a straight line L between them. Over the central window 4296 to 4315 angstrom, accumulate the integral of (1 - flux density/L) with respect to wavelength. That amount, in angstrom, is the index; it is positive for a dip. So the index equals 4.4 angstrom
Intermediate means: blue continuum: 17.5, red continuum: 17.5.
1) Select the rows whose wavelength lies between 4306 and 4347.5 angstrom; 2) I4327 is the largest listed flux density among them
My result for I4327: 20.9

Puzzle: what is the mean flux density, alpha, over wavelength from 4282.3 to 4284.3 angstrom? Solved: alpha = 18.7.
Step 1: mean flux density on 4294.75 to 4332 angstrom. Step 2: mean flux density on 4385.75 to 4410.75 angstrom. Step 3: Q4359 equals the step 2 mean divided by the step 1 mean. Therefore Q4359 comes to 1.13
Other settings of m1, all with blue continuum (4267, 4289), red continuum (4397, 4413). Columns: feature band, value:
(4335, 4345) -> 0.7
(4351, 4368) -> -2.0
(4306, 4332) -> 1.0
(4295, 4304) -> 1.6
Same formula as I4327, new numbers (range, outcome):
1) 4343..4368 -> 22.95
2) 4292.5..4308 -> 17.6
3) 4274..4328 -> 20.5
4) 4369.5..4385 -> 19.44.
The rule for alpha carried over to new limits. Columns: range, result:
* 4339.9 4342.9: 15.3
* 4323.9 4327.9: 15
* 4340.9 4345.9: 17.4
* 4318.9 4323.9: 18.9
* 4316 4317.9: 20.1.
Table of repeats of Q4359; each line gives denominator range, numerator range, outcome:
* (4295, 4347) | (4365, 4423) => 1.11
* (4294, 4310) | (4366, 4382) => 1.33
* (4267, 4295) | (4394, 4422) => 1.11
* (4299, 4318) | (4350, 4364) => 1.39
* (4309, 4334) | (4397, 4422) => 1.07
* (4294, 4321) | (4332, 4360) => 1.21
